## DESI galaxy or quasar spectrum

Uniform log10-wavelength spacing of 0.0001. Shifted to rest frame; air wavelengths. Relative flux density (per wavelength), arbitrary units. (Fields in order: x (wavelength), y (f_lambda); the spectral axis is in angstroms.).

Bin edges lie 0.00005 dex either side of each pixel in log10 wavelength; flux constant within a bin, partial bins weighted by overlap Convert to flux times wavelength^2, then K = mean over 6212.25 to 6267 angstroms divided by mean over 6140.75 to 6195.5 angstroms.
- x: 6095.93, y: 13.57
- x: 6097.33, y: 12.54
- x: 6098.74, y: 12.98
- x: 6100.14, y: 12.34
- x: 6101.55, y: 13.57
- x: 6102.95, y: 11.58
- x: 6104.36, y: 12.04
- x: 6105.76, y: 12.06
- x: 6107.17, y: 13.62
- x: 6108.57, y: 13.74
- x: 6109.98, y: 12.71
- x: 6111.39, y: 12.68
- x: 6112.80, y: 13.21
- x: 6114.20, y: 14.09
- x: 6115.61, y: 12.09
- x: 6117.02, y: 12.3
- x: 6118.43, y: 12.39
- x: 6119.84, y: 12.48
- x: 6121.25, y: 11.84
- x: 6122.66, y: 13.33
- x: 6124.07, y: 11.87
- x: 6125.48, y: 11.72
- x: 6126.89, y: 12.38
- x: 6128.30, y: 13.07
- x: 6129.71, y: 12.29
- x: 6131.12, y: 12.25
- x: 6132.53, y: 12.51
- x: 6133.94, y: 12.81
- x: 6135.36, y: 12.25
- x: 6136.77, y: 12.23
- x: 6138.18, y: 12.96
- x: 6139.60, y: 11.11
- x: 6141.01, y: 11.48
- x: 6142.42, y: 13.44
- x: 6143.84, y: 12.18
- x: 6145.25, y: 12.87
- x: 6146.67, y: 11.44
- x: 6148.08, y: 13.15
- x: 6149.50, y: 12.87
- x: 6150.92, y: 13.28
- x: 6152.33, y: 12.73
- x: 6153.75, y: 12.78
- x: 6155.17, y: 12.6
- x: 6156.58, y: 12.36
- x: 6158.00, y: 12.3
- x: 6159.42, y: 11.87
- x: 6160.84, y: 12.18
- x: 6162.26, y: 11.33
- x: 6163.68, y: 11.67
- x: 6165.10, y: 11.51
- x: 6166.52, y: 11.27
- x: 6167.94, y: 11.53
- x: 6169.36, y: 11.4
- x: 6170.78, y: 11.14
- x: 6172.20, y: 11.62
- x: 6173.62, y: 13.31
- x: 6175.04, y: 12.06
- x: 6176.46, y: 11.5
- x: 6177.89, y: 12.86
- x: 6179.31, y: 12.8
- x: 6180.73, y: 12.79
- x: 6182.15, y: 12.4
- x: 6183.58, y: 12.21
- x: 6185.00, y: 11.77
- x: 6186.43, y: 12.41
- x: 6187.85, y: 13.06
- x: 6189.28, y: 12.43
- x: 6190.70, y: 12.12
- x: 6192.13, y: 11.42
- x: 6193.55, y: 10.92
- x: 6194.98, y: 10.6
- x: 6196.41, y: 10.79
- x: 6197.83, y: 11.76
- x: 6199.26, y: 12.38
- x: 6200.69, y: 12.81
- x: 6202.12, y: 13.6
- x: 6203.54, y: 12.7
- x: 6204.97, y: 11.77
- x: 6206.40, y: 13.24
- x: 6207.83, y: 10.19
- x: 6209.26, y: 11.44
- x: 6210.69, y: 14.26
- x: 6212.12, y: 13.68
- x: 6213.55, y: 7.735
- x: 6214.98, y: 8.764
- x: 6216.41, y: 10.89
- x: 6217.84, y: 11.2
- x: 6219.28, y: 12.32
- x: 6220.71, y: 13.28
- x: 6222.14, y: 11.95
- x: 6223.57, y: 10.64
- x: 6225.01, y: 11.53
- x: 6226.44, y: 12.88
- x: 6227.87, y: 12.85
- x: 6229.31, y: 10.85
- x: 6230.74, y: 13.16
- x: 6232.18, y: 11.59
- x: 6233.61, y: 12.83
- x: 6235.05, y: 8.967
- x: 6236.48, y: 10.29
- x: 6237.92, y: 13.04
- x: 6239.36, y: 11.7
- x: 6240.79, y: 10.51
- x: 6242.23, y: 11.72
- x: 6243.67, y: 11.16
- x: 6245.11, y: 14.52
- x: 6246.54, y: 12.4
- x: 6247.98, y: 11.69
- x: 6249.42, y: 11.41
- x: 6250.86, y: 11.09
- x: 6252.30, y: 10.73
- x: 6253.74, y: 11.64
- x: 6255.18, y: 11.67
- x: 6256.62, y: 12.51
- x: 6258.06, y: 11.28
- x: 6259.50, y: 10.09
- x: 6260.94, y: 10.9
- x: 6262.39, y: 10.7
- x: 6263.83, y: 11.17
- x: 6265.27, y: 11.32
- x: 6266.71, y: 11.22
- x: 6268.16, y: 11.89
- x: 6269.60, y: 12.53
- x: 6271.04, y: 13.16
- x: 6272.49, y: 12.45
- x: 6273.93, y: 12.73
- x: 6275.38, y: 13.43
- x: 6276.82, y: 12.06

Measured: 1.0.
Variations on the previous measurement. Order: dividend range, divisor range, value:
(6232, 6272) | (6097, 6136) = 0.96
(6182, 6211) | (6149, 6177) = 1.01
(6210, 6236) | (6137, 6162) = 0.96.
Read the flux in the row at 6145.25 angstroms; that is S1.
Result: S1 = 12.87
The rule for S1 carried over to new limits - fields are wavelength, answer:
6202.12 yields 13.6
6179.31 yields 12.8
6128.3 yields 13.07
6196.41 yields 10.79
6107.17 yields 13.62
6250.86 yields 11.09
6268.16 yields 11.89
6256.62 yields 12.51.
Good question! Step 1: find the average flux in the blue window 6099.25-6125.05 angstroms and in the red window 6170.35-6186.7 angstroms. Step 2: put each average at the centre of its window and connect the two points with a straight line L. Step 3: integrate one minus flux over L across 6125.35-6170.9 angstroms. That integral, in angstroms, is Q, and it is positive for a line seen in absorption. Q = 0.8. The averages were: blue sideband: 12.7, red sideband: 12.3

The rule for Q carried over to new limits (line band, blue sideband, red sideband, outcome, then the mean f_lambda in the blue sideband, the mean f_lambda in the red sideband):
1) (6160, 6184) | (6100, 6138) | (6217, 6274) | 0.49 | 12.6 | 11.7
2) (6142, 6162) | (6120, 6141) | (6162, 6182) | -0.68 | 12.3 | 11.9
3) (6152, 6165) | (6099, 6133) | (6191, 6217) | -0.03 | 12.6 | 11.6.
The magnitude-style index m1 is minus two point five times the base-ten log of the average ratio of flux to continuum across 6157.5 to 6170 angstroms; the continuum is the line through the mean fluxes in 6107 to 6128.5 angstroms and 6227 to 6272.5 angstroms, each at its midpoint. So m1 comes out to 0.06 mag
